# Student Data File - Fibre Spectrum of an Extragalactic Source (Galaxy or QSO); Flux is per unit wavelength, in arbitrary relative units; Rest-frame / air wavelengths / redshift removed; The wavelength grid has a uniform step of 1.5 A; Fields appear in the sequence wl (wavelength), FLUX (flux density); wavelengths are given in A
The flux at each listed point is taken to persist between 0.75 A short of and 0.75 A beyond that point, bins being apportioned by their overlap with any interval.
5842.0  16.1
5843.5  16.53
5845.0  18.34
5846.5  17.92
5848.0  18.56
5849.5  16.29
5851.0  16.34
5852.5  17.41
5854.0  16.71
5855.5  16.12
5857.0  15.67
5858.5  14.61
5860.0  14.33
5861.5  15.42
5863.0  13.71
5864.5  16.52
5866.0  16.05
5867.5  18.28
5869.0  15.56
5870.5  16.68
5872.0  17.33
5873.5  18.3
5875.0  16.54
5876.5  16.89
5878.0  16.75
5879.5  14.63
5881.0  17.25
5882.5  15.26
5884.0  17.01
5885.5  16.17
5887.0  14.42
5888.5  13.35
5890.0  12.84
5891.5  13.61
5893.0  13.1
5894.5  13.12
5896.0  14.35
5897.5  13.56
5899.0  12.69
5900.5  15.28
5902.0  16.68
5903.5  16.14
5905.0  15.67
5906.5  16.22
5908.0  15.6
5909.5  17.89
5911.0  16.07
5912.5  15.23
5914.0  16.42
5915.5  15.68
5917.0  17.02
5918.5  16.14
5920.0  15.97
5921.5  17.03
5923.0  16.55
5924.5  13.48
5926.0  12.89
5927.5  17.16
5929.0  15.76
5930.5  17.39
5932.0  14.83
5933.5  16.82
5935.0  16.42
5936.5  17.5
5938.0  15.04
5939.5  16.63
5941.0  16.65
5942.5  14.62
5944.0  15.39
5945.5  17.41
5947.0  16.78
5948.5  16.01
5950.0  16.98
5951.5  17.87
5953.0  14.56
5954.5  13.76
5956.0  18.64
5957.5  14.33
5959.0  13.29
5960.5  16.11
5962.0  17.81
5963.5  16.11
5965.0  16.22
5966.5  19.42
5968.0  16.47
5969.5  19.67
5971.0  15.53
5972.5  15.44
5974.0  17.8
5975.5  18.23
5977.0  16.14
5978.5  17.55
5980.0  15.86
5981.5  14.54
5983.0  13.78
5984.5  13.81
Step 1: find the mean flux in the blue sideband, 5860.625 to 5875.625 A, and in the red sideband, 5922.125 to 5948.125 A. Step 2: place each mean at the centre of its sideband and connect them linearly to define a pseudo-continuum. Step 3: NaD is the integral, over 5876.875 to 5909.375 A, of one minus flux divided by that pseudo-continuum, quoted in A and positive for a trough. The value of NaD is 2.5 A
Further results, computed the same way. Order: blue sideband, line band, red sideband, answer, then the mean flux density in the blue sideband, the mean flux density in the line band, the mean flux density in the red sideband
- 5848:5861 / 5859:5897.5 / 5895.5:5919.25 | 1.08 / 16.1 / 15.5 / 15.7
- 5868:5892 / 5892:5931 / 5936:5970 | 1.43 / 15.8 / 15.5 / 16.4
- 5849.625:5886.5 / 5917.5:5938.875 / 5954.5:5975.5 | 0.69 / 16.2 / 15.9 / 16.6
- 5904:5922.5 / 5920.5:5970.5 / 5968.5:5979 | 1.54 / 16.2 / 16.2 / 17.2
